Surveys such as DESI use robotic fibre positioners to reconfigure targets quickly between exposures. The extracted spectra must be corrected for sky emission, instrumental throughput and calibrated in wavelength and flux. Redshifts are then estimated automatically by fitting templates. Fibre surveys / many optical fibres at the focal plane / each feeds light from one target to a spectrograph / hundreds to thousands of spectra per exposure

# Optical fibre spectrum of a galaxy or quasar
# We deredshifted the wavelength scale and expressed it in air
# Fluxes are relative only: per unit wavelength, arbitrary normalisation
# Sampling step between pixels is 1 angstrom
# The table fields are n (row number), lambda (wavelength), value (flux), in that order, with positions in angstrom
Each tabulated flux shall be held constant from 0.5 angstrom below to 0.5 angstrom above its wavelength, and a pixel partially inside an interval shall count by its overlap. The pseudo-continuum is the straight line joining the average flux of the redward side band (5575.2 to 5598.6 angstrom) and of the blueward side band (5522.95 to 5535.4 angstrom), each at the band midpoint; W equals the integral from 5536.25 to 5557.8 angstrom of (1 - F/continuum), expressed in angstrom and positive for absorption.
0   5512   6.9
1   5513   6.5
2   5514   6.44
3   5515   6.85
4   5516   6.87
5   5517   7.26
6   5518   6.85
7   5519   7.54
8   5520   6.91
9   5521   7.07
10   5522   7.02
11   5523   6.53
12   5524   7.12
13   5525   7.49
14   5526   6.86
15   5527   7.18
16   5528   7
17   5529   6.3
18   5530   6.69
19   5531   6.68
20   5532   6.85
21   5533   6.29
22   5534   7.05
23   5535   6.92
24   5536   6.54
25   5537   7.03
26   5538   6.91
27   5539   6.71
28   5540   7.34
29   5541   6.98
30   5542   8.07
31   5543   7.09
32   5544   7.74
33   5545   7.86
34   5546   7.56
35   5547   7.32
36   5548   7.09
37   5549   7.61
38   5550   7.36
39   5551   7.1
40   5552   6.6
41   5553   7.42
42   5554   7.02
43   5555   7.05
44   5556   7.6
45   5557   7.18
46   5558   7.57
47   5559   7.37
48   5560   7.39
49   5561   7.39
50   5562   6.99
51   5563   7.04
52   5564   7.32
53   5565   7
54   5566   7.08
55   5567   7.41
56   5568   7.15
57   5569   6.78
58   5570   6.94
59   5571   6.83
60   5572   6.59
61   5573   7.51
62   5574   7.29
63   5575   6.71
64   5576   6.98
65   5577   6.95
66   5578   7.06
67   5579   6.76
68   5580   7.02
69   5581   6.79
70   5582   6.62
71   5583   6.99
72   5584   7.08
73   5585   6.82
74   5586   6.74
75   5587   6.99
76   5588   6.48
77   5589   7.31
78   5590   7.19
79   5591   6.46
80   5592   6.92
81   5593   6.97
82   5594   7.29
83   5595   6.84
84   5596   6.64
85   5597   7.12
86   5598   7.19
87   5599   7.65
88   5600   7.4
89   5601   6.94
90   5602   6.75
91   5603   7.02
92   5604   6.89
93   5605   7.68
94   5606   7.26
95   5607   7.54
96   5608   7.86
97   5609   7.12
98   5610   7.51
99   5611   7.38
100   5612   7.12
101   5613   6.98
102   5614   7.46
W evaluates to -1.2 angstrom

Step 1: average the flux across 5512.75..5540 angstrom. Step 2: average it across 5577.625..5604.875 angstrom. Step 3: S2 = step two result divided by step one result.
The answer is 1.01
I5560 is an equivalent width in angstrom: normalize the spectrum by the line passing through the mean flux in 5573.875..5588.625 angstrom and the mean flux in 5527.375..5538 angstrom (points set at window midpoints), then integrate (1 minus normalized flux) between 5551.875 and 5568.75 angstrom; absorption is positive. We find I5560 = -1.0 angstrom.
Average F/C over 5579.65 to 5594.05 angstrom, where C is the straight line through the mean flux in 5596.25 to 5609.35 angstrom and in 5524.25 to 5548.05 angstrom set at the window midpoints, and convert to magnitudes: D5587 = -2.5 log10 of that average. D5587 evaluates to 0.05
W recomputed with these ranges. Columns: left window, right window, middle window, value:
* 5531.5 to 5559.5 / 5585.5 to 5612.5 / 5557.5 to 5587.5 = 0.5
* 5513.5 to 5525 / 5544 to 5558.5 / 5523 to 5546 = 0.4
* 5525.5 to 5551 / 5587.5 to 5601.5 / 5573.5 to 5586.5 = 0.2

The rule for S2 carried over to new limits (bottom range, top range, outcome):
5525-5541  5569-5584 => 1.01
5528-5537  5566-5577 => 1.05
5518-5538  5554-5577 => 1.03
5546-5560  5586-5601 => 0.97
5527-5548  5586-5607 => 1.00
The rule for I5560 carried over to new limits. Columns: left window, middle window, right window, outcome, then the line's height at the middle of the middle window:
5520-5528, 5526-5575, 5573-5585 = -0.9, 6.99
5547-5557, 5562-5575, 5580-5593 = 0.0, 7.05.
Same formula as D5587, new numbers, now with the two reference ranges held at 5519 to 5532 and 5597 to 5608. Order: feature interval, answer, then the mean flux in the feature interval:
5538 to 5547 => -0.06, 7.39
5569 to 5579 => 0.03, 6.96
